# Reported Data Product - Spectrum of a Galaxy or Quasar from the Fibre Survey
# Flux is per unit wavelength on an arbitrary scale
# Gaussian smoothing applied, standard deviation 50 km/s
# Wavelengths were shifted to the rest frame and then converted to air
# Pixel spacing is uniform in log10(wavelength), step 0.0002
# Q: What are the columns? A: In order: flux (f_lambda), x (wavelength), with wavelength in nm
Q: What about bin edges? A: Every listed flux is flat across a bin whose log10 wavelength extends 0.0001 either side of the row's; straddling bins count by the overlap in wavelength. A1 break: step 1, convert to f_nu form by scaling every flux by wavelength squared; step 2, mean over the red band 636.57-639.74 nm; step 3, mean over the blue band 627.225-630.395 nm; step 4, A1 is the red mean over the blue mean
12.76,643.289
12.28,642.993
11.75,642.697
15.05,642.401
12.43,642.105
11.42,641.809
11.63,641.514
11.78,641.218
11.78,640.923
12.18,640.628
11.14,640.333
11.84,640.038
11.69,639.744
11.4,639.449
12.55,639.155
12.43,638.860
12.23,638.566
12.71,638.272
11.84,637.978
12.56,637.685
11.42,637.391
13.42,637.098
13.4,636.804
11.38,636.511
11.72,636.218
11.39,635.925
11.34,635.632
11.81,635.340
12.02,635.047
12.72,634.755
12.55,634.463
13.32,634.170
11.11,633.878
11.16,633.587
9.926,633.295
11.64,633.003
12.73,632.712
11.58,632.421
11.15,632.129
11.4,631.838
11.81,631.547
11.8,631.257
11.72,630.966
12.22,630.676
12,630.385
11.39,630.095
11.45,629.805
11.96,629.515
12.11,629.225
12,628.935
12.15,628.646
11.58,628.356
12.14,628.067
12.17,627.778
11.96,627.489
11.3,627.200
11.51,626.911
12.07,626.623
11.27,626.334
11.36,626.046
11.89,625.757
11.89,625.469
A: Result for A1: 1.1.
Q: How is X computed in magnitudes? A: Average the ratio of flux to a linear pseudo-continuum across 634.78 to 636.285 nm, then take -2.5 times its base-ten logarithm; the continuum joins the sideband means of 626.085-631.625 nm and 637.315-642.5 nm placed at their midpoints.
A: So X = 0.02 mag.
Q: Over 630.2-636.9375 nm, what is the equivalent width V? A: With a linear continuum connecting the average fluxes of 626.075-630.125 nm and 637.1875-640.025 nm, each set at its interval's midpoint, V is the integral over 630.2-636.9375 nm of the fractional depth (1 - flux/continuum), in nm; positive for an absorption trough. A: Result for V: 0.08 nm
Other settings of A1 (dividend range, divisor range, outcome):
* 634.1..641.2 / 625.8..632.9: 1.05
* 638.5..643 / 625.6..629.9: 1.07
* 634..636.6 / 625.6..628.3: 1.05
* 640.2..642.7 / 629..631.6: 1.06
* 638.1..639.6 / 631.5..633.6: 1.09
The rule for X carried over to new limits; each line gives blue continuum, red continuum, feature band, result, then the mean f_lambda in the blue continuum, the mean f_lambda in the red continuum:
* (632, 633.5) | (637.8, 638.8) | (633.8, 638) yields -0.02 mag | 11.4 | 12.3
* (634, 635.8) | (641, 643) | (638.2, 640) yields 0.01 mag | 12.3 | 12.3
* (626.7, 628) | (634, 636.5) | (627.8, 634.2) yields 0.02 mag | 11.8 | 12.1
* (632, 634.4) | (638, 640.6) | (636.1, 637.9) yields -0.04 mag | 11.6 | 12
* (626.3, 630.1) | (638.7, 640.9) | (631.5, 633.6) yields 0.04 mag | 11.8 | 11.9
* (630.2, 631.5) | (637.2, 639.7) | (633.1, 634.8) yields 0.03 mag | 11.9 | 12.1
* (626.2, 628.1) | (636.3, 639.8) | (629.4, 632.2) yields 0.02 mag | 11.8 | 12.3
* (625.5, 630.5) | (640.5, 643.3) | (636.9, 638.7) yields -0.02 mag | 11.8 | 12.3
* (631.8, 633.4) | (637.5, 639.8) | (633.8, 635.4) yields -0.06 mag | 11.4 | 12.2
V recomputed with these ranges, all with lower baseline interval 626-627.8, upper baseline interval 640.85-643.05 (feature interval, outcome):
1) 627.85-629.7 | -0.04 nm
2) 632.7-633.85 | 0.07 nm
